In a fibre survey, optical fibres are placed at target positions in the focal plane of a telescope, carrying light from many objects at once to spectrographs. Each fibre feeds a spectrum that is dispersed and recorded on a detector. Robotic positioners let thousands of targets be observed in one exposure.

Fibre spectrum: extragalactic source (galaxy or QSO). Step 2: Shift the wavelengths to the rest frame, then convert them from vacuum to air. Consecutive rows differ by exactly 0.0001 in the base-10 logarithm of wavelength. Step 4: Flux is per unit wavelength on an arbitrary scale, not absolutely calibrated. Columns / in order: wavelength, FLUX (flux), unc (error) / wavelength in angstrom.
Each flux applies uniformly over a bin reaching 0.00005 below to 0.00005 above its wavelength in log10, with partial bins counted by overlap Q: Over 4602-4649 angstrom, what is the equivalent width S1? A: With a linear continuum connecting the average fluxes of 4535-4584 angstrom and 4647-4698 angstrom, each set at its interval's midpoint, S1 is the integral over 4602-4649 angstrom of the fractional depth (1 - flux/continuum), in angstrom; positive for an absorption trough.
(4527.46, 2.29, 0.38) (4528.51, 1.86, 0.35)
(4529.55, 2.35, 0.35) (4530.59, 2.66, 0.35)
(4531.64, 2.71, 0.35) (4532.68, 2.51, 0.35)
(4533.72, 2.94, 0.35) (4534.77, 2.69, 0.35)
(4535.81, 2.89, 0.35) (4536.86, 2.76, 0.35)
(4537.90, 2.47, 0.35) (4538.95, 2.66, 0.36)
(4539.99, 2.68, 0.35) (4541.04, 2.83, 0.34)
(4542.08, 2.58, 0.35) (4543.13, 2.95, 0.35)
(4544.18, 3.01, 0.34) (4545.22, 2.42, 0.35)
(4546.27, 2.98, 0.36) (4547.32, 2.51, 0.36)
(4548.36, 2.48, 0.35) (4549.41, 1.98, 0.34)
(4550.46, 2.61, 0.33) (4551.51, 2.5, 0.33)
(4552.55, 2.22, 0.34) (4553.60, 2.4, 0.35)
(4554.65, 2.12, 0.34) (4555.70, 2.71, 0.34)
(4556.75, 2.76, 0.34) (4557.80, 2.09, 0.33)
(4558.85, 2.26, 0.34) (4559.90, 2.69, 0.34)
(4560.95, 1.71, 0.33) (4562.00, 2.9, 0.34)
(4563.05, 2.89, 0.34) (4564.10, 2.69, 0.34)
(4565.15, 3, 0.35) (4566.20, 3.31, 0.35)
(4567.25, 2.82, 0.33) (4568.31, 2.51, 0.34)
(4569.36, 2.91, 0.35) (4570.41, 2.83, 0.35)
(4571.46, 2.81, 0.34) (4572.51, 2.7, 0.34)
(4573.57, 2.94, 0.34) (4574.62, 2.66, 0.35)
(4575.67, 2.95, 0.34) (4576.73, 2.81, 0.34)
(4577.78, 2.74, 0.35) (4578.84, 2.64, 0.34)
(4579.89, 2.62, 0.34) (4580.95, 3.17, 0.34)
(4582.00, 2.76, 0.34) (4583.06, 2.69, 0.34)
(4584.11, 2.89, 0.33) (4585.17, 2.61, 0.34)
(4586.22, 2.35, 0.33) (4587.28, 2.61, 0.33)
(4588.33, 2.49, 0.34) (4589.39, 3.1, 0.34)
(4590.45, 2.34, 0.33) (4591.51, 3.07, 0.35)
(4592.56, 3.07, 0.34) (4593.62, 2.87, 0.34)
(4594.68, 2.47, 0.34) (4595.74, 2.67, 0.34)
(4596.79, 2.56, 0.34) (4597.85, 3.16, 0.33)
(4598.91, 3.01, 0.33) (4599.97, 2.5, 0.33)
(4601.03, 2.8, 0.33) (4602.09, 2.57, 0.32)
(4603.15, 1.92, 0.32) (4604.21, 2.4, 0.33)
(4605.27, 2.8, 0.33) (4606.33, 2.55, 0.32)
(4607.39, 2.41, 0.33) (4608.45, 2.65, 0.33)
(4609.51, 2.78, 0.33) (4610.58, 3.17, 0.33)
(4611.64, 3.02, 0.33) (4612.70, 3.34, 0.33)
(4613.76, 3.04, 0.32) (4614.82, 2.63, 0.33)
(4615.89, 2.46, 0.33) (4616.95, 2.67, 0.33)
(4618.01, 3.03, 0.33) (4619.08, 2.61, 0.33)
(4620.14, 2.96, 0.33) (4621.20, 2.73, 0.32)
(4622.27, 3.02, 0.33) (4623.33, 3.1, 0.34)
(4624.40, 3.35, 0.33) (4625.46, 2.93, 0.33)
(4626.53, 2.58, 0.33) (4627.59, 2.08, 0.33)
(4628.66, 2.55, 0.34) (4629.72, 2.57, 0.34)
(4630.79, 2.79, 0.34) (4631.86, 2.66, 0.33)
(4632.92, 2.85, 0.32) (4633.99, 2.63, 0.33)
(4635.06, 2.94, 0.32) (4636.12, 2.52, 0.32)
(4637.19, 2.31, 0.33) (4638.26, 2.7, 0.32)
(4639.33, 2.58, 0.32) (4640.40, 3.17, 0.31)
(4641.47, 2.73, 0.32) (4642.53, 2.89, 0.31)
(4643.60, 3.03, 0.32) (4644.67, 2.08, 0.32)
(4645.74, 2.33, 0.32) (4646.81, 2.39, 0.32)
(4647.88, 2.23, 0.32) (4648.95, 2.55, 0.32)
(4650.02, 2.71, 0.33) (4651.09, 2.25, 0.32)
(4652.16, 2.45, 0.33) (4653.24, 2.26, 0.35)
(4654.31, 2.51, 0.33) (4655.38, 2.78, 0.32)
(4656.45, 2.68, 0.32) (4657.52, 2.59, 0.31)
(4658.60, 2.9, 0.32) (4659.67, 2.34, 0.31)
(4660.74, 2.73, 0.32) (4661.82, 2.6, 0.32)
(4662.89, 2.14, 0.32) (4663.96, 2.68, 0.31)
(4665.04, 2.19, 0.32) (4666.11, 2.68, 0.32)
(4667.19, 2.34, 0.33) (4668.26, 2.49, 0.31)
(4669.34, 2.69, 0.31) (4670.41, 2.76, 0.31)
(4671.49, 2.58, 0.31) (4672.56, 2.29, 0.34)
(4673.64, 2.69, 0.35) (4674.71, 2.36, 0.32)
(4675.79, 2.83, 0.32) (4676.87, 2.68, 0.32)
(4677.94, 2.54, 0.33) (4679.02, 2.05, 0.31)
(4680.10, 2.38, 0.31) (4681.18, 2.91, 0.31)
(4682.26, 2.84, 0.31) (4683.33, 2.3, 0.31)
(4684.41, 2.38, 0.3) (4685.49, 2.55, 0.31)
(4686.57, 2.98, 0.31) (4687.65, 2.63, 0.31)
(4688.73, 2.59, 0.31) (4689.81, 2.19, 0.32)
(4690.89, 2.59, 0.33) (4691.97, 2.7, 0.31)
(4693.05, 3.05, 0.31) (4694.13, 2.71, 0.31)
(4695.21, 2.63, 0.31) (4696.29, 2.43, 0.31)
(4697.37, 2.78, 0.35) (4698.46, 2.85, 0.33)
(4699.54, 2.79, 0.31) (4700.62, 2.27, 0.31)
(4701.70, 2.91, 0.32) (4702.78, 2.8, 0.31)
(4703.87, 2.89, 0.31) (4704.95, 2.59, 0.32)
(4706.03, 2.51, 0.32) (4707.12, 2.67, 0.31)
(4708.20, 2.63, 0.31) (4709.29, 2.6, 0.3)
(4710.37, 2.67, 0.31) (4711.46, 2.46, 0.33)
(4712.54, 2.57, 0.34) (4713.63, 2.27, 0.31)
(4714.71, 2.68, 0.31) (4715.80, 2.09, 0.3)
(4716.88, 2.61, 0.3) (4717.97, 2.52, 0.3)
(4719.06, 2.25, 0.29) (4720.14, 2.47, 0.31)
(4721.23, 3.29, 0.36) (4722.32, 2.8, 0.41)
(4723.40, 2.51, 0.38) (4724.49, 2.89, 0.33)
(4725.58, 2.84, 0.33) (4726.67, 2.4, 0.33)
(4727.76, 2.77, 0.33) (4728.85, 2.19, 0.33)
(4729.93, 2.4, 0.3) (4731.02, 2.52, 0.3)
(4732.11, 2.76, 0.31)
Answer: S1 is -1.71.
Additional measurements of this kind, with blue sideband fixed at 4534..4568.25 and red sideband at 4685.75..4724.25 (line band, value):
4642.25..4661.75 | 0.7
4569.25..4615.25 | -2.4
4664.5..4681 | 0.7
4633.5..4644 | -0.5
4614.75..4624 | -0.7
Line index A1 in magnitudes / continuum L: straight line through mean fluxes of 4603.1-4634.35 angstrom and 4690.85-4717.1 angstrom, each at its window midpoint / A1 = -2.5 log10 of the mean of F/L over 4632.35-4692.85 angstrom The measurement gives 0.05 mag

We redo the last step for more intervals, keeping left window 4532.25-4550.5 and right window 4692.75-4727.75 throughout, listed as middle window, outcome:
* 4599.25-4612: 0.01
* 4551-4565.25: 0.08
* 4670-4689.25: 0.03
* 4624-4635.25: -0.02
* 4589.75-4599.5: -0.06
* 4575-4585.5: -0.05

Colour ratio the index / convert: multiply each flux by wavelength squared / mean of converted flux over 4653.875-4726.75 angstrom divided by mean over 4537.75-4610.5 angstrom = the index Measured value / 1.03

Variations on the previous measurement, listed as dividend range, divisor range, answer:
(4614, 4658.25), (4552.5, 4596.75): 1.01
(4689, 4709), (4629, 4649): 1.04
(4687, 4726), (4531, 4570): 1.07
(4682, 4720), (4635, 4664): 1.03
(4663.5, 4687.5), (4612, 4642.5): 0.94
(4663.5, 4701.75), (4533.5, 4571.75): 1.04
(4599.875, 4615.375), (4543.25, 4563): 1.12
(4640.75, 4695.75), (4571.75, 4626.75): 0.95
